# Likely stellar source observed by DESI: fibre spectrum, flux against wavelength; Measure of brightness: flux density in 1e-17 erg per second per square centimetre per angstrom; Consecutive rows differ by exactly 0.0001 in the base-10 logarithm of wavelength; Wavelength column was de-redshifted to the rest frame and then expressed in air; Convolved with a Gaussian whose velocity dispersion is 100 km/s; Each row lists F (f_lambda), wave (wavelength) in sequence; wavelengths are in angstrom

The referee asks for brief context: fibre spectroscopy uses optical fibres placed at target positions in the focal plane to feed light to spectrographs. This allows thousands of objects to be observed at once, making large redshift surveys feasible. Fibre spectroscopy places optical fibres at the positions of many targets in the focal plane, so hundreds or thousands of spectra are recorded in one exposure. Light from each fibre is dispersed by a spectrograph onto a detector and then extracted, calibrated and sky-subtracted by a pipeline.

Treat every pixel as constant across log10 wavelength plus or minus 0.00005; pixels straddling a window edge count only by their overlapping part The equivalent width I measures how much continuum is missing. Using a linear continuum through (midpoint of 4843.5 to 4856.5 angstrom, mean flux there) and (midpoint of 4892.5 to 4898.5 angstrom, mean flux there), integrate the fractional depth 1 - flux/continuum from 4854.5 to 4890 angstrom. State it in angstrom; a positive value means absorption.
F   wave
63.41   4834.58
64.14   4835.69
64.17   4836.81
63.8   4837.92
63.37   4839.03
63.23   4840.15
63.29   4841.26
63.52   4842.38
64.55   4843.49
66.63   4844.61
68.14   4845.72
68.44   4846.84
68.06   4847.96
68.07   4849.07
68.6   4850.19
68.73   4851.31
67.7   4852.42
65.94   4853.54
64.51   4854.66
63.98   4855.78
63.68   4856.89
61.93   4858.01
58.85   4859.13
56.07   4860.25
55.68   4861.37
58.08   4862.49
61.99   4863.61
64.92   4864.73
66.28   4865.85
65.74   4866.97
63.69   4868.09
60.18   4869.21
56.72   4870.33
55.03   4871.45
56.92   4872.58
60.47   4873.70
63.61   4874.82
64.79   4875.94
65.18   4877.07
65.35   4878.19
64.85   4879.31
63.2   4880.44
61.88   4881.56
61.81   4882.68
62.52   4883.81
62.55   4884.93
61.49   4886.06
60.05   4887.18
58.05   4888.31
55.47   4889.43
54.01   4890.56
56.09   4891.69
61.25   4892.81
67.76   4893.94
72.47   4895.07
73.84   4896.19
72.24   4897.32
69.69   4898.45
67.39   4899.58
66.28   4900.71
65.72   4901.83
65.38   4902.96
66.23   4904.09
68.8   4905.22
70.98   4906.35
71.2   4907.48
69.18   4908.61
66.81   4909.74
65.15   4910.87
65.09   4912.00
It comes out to 3.6 angstrom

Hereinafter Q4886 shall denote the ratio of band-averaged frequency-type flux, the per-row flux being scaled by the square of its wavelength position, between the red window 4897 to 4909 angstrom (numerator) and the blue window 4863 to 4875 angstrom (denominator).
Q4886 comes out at 1.1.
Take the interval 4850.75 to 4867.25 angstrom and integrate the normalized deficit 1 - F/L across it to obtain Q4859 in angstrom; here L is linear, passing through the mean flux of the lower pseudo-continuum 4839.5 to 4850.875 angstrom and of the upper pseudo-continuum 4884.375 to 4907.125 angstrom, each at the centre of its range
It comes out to 0.7 angstrom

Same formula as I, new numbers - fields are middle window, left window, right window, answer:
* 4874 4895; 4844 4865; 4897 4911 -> 1.5 angstrom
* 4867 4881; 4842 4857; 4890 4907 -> 1.0 angstrom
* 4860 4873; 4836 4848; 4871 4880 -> 0.5 angstrom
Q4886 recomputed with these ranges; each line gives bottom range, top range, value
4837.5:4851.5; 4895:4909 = 1.07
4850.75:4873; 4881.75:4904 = 1.05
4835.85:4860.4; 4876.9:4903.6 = 1.00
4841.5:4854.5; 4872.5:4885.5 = 0.95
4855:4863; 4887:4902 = 1.09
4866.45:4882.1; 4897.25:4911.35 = 1.11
